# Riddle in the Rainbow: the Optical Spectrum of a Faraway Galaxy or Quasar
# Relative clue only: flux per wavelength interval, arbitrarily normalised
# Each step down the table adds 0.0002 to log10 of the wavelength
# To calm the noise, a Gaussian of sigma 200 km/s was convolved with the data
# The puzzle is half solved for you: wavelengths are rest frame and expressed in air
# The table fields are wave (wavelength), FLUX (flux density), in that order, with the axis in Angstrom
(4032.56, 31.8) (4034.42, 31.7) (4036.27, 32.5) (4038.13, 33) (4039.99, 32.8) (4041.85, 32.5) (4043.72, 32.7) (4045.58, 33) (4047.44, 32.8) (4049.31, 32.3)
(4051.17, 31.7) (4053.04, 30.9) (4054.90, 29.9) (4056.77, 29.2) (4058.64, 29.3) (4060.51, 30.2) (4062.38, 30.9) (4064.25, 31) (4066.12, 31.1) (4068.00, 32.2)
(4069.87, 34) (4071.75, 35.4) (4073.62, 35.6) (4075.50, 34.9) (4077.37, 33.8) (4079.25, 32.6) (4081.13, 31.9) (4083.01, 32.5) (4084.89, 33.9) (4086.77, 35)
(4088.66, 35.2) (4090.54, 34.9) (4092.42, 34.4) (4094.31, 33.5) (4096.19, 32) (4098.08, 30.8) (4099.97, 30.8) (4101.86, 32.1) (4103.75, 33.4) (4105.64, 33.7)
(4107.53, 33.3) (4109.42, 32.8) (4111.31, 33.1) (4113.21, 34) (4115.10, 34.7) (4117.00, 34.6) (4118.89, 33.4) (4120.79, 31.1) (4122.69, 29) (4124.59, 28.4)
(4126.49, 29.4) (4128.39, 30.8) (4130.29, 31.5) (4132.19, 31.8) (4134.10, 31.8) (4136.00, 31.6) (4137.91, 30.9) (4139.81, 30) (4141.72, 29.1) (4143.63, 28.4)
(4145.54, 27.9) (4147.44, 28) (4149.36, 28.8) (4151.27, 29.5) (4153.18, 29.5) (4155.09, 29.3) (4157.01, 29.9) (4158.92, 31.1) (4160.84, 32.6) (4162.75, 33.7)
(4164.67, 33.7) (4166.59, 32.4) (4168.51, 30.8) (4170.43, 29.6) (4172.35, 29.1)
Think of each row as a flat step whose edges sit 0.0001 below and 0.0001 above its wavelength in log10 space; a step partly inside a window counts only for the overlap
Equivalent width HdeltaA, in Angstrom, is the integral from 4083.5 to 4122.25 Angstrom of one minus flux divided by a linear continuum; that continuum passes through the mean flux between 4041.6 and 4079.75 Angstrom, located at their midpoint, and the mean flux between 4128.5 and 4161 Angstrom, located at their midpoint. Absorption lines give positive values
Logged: -2.7 Angstrom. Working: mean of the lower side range 32.2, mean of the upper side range 30.1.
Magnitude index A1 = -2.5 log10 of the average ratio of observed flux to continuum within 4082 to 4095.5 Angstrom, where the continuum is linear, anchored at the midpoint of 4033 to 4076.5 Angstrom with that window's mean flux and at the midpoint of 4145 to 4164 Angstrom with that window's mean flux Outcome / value -0.09 mag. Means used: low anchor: 32.2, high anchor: 30.1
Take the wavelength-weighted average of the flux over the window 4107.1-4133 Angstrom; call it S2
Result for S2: 32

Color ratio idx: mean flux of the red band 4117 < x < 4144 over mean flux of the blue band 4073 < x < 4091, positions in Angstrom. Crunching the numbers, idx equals 0.90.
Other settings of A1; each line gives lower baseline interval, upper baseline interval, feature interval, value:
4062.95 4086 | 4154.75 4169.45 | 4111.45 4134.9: 0.02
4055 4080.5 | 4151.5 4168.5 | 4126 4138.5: 0.02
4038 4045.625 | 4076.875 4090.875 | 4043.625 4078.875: 0.03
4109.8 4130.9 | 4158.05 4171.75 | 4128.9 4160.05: 0.07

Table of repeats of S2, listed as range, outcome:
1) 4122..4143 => 30.4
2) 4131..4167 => 30.5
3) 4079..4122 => 33.2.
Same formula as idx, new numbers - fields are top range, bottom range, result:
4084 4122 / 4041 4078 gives 1.04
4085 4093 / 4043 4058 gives 1.10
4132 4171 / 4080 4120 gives 0.91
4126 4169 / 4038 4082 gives 0.95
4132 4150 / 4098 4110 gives 0.91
